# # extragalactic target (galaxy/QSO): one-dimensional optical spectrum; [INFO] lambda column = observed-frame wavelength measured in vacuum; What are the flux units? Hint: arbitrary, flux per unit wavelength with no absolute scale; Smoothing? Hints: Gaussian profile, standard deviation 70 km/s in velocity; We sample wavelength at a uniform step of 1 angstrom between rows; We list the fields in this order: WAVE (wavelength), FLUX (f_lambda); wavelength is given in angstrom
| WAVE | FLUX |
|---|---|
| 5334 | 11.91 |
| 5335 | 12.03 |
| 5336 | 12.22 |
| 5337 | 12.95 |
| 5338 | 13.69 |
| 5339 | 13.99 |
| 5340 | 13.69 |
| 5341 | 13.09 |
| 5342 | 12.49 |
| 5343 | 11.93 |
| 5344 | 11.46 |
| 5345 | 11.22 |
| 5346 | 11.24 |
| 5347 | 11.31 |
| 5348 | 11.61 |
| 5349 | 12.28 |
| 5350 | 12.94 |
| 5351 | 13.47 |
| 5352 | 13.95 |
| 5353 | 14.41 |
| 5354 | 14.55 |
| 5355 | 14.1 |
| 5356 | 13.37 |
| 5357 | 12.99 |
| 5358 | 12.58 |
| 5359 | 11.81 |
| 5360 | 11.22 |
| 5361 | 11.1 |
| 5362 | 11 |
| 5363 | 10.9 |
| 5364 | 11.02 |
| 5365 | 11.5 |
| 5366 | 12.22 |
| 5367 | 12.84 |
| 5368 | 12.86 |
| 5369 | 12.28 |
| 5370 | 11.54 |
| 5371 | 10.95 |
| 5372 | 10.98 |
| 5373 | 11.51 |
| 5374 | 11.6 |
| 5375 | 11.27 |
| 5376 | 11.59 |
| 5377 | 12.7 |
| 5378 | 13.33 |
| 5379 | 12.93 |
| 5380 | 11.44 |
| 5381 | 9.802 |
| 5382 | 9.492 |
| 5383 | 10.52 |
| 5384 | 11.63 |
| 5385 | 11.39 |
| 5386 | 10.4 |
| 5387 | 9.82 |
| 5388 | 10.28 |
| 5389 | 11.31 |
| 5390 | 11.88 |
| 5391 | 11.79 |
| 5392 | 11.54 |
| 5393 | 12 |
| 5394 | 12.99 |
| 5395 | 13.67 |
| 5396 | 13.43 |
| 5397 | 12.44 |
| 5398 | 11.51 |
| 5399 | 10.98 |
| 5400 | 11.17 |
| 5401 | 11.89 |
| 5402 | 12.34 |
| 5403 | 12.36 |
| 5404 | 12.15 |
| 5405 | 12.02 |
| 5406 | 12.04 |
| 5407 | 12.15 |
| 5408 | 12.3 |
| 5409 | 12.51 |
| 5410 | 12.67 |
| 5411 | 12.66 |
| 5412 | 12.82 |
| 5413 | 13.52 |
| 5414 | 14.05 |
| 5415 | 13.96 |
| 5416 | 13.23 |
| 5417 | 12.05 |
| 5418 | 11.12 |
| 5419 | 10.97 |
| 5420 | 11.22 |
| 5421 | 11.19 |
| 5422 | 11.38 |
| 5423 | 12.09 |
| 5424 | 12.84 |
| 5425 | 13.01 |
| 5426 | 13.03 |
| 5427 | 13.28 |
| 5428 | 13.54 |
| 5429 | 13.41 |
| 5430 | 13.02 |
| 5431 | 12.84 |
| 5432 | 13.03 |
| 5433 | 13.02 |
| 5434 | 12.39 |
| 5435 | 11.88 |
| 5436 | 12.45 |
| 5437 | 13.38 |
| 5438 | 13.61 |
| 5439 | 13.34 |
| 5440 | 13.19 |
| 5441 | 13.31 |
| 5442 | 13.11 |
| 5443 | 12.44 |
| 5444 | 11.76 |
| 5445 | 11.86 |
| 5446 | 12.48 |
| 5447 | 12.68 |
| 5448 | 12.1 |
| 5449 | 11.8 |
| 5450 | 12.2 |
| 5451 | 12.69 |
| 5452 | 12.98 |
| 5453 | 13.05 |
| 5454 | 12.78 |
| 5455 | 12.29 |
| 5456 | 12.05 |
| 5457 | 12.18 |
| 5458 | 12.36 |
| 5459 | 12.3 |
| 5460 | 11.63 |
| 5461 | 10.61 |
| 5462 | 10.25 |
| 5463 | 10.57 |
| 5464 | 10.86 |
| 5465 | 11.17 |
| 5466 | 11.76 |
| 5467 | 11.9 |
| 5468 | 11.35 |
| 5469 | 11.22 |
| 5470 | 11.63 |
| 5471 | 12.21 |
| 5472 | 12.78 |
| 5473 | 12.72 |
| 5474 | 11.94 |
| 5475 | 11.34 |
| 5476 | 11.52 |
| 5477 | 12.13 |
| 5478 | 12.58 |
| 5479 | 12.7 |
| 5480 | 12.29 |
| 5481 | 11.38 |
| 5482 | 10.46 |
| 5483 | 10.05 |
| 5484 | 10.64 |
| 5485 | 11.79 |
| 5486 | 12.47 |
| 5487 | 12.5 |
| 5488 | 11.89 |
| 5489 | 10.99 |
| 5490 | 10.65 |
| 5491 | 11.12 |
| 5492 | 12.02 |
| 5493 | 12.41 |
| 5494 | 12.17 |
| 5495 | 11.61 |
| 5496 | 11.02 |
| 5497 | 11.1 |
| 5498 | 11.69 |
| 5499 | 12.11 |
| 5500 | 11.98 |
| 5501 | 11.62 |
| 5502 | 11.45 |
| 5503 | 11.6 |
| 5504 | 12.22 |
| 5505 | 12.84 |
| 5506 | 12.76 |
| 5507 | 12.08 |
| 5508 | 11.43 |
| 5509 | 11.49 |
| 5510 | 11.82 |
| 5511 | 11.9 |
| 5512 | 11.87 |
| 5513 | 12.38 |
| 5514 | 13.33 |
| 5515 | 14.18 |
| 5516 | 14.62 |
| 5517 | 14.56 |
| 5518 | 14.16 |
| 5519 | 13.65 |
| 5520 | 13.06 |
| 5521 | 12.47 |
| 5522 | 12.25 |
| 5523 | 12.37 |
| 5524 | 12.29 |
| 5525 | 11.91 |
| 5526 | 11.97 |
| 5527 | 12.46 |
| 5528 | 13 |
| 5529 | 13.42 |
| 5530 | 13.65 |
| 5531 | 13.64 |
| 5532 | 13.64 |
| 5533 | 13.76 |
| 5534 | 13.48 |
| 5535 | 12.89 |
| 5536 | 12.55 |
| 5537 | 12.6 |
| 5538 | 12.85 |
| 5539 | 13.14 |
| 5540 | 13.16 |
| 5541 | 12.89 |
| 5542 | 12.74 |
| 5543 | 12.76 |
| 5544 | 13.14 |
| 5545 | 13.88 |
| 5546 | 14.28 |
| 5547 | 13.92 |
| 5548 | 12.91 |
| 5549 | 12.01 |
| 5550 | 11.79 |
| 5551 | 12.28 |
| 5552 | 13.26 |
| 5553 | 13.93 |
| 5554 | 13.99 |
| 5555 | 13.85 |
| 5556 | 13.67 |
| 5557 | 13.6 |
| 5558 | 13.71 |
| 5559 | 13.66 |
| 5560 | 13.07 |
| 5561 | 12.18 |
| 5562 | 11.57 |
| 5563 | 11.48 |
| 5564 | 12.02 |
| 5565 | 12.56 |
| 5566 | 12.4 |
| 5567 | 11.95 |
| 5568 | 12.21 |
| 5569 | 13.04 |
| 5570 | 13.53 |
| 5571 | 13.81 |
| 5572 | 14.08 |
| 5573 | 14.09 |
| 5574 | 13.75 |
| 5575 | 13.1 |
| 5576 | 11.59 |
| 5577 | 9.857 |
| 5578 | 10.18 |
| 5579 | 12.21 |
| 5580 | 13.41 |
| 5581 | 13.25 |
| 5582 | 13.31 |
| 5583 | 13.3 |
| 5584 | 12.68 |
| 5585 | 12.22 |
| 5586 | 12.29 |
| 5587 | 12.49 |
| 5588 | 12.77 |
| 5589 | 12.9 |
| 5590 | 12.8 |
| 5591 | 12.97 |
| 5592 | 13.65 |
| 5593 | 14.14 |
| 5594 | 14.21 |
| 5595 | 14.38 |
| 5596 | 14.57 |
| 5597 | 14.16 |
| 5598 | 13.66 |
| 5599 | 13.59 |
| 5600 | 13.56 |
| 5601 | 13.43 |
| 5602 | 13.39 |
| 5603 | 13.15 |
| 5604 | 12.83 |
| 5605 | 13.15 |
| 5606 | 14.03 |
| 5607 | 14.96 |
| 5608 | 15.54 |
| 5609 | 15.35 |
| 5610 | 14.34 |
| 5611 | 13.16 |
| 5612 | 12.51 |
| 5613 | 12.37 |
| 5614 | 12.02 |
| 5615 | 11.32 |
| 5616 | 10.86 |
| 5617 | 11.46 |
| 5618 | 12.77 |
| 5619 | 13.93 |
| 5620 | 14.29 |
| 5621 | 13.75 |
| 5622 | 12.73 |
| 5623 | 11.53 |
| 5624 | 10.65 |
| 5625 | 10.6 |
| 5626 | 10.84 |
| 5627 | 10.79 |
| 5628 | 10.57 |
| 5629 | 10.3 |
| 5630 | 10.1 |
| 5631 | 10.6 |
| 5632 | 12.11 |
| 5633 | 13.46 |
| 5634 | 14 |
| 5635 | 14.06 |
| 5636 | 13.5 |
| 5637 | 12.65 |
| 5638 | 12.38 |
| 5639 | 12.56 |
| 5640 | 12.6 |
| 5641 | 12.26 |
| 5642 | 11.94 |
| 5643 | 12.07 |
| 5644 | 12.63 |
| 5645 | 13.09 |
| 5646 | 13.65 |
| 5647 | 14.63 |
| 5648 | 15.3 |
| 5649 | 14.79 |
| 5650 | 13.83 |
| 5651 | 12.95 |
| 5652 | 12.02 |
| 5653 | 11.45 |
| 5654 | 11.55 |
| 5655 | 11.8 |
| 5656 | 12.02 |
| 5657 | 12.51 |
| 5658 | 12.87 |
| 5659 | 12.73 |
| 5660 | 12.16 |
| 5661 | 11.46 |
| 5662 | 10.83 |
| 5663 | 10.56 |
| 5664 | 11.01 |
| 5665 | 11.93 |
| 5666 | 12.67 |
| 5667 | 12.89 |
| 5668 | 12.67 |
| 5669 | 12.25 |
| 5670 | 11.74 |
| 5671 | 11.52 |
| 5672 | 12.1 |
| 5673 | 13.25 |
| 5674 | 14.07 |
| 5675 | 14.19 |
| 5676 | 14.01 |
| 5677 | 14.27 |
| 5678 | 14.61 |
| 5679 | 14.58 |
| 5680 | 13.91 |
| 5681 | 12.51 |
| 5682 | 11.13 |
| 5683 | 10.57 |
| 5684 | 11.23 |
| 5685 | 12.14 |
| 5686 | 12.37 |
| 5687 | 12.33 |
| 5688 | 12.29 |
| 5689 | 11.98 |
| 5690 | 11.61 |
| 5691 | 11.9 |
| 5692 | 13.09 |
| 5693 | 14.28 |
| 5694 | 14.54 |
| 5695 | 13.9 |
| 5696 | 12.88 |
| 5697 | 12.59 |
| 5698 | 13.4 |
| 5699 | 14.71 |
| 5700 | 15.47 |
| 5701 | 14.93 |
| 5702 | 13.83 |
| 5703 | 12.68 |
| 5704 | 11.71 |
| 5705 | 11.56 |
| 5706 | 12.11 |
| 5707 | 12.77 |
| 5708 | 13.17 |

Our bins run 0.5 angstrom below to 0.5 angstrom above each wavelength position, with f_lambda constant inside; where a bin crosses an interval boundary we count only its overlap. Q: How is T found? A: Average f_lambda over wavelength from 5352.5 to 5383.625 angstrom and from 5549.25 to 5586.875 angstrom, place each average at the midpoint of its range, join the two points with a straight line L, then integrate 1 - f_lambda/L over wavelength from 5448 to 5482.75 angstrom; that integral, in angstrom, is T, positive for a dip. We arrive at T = 1.4 angstrom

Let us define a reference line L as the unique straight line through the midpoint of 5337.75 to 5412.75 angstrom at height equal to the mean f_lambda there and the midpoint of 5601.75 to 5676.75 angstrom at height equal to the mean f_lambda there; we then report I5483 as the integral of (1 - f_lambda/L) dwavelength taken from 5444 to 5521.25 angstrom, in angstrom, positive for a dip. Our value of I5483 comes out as 1.6 angstrom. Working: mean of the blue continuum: 12.1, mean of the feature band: 12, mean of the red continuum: 12.6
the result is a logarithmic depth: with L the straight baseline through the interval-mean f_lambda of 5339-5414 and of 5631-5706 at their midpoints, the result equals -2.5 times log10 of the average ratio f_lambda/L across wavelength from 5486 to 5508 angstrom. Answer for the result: 0.05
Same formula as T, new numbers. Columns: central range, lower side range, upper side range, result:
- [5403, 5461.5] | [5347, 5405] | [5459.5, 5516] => -3.2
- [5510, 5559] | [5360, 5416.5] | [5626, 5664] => -3.8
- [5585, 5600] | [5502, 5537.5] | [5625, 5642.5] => -1.4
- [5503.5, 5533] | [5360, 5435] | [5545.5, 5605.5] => -0.3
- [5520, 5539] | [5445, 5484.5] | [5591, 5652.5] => -0.9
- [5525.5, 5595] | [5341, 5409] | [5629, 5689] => -3.4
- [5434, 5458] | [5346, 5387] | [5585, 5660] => -0.7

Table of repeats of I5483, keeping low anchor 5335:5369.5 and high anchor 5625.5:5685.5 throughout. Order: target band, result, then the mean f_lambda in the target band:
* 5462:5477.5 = 1.1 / 11.6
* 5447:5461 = 0.2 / 12.3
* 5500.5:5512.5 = 0.5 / 11.9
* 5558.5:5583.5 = -0.3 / 12.6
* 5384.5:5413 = 1.1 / 12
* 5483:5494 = 0.8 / 11.6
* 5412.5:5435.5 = -0.3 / 12.6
